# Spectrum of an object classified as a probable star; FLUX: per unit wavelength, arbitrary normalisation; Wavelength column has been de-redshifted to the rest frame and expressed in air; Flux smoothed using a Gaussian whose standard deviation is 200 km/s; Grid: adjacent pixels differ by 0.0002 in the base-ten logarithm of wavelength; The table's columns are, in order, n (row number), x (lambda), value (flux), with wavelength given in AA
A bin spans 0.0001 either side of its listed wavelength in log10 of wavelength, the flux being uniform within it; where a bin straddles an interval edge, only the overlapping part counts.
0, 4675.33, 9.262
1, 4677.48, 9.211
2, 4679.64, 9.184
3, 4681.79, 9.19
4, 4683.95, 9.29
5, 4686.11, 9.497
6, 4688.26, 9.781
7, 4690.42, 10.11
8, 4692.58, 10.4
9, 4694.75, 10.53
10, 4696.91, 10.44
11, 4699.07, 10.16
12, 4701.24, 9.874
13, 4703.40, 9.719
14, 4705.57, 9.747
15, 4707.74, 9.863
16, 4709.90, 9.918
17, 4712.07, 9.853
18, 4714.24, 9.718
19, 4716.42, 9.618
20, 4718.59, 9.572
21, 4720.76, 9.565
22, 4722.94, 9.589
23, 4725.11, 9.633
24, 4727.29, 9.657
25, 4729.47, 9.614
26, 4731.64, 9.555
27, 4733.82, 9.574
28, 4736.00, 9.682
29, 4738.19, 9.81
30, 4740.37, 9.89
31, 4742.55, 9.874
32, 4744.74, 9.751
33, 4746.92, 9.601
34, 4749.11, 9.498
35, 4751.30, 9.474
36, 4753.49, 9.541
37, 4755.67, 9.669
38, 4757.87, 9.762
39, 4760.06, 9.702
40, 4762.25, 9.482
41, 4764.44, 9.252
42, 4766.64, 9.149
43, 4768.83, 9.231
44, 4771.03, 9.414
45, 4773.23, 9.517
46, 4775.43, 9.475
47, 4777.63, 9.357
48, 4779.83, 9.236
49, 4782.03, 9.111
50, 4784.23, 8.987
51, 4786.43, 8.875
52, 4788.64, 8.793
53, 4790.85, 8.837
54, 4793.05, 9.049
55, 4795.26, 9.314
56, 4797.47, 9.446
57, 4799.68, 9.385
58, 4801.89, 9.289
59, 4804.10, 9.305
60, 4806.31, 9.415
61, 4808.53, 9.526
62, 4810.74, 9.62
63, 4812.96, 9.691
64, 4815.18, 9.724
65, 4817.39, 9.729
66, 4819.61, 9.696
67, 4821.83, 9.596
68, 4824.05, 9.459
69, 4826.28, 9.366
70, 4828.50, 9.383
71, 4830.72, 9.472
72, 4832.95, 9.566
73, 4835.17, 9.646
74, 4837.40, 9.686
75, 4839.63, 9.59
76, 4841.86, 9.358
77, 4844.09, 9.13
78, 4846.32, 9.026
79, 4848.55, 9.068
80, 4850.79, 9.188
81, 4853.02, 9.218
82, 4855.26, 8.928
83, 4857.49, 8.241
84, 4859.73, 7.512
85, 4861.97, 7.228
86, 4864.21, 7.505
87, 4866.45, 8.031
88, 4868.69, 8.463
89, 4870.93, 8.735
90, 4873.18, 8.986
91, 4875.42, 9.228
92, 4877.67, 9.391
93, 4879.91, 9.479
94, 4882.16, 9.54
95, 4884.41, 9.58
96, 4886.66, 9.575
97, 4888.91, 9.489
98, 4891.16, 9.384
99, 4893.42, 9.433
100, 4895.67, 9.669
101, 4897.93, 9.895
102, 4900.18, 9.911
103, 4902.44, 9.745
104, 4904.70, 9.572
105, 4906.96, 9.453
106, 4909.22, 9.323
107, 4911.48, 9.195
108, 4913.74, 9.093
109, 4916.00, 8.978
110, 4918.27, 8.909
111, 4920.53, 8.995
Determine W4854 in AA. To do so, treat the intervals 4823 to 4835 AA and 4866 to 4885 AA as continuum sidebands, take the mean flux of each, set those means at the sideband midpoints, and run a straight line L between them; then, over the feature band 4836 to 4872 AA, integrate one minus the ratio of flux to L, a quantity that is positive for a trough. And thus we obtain 2.22 AA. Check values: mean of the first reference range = 9.47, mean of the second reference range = 9.07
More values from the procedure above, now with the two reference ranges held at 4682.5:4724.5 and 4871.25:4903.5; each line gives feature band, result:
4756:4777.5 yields 0.6 AA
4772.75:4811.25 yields 1.7 AA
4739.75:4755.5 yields 0.2 AA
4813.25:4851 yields 0.6 AA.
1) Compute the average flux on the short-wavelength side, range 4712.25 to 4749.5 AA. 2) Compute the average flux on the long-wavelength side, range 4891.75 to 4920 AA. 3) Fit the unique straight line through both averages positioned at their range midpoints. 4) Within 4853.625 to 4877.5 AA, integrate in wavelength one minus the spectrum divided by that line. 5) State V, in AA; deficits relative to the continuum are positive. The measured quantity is 2.8 AA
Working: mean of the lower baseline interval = 9.67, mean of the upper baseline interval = 9.42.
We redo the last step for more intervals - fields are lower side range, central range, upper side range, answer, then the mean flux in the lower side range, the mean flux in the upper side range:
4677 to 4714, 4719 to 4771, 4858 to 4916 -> 0.2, 9.82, 9.09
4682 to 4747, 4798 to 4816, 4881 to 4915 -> 0.3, 9.79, 9.52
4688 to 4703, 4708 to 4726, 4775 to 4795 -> 0.4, 10.2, 9.08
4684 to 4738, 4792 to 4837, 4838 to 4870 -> -2.7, 9.81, 8.62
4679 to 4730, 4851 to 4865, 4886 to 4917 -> 2.0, 9.78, 9.48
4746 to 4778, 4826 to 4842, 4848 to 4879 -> -1.3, 9.47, 8.55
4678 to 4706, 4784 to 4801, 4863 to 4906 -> 0.8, 9.83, 9.24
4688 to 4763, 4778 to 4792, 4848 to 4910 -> 0.7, 9.78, 9.06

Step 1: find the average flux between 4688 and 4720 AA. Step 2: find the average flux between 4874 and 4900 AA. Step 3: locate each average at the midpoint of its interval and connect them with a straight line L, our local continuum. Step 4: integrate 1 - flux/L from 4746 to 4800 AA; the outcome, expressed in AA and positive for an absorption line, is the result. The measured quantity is 2.58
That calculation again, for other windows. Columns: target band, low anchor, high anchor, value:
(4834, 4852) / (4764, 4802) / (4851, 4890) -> -0.8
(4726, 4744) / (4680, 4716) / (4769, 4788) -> -0.3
